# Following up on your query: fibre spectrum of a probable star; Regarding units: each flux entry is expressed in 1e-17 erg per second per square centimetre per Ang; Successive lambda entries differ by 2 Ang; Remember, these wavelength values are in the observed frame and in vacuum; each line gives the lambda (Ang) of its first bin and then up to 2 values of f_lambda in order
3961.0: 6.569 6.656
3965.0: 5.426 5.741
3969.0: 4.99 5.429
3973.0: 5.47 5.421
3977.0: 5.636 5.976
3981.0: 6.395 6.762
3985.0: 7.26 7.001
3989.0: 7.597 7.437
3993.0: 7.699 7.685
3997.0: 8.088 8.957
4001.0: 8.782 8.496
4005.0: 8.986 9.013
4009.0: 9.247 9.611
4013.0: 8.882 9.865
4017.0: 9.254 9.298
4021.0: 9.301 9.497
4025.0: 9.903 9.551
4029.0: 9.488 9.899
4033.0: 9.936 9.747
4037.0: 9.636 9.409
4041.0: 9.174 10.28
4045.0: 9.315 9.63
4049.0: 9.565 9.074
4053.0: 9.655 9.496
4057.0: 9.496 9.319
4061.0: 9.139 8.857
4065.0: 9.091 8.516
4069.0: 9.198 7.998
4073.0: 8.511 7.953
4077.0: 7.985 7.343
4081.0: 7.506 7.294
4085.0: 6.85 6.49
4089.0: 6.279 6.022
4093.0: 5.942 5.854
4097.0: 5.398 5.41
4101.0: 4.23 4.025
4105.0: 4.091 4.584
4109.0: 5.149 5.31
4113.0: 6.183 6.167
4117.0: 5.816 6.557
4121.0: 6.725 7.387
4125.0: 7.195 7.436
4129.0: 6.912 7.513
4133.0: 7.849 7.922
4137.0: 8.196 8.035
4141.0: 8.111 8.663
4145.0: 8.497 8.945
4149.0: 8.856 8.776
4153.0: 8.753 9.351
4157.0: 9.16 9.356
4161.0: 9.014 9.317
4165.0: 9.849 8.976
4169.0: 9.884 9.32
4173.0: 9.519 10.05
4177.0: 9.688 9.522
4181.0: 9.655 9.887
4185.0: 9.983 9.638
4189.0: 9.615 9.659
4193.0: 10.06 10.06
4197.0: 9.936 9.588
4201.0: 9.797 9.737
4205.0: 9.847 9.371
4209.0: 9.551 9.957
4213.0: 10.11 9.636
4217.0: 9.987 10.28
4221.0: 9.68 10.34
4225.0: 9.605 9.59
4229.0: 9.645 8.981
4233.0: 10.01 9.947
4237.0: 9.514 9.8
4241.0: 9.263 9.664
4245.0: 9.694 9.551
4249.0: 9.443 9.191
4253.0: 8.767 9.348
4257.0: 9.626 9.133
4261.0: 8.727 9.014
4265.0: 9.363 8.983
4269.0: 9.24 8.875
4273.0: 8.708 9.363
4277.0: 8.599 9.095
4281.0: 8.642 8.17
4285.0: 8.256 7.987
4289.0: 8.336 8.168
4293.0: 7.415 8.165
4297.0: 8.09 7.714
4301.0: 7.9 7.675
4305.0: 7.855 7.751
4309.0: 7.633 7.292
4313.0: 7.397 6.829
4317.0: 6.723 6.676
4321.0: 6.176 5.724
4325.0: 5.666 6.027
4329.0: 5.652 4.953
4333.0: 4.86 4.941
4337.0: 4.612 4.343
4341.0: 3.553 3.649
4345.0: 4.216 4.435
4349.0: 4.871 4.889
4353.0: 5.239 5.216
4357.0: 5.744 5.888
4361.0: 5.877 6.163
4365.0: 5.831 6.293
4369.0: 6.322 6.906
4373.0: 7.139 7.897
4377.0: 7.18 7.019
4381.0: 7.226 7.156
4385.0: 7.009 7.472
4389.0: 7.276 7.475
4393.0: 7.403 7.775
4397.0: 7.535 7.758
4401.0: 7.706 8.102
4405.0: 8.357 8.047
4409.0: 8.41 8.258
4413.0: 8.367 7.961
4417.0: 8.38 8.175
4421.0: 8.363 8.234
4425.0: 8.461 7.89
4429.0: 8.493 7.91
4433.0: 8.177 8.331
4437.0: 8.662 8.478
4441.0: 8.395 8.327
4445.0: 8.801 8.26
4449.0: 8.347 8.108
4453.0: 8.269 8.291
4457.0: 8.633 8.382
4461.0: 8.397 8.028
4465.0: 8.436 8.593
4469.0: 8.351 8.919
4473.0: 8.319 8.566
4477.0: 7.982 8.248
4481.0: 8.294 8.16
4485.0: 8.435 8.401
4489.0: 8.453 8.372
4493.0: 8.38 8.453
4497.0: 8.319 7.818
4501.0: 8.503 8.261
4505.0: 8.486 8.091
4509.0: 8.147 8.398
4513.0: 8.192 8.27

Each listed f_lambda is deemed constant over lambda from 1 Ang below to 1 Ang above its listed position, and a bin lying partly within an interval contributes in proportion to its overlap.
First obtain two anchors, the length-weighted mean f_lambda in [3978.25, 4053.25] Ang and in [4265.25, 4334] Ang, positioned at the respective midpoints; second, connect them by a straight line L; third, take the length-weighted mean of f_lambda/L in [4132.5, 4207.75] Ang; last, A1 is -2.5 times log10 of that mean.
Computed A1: -0.14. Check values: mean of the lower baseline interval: 8.83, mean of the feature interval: 9.28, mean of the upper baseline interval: 7.57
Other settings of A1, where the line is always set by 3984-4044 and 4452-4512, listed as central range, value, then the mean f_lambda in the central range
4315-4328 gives 0.35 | 6.22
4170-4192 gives -0.11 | 9.69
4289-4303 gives 0.09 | 7.92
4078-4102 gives 0.39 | 6.22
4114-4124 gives 0.33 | 6.53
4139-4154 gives 0.02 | 8.62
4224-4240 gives -0.11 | 9.64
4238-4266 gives -0.08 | 9.33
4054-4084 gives 0.05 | 8.51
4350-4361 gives 0.49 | 5.44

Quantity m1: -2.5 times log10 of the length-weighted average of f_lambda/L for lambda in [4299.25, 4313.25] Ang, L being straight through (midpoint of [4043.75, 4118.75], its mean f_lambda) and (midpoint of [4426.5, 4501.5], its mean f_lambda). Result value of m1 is 0.03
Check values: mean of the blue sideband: 7.27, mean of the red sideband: 8.35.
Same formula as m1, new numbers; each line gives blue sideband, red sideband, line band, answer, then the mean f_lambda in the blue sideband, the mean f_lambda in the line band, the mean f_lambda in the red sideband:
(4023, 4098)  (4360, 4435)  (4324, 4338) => 0.426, 8.52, 5.24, 7.58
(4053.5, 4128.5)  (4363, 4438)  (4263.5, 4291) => -0.180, 6.96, 8.72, 7.68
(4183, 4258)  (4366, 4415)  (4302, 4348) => 0.390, 9.69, 5.85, 7.51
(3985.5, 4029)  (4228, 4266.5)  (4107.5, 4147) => 0.260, 8.77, 7.15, 9.4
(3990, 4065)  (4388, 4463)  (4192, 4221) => -0.130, 9.21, 9.85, 8.17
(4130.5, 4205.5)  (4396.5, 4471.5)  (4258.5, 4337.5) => 0.161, 9.23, 7.57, 8.28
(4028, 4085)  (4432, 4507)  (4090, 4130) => 0.461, 8.98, 5.82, 8.36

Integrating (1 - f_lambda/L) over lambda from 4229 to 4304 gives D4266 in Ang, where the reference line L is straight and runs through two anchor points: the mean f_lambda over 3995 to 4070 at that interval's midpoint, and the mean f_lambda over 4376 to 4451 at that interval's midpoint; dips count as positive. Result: -3.5 Ang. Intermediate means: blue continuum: 9.29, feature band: 8.89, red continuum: 7.98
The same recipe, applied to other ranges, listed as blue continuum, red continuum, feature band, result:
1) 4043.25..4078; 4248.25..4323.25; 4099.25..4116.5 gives 7.48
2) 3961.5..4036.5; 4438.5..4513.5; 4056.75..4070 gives -1.74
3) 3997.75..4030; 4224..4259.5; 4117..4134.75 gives 4.20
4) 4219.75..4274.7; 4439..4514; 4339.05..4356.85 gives 8.72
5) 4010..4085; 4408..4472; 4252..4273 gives -0.97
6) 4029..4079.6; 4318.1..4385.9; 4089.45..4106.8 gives 7.06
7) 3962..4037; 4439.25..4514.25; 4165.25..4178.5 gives -2.41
